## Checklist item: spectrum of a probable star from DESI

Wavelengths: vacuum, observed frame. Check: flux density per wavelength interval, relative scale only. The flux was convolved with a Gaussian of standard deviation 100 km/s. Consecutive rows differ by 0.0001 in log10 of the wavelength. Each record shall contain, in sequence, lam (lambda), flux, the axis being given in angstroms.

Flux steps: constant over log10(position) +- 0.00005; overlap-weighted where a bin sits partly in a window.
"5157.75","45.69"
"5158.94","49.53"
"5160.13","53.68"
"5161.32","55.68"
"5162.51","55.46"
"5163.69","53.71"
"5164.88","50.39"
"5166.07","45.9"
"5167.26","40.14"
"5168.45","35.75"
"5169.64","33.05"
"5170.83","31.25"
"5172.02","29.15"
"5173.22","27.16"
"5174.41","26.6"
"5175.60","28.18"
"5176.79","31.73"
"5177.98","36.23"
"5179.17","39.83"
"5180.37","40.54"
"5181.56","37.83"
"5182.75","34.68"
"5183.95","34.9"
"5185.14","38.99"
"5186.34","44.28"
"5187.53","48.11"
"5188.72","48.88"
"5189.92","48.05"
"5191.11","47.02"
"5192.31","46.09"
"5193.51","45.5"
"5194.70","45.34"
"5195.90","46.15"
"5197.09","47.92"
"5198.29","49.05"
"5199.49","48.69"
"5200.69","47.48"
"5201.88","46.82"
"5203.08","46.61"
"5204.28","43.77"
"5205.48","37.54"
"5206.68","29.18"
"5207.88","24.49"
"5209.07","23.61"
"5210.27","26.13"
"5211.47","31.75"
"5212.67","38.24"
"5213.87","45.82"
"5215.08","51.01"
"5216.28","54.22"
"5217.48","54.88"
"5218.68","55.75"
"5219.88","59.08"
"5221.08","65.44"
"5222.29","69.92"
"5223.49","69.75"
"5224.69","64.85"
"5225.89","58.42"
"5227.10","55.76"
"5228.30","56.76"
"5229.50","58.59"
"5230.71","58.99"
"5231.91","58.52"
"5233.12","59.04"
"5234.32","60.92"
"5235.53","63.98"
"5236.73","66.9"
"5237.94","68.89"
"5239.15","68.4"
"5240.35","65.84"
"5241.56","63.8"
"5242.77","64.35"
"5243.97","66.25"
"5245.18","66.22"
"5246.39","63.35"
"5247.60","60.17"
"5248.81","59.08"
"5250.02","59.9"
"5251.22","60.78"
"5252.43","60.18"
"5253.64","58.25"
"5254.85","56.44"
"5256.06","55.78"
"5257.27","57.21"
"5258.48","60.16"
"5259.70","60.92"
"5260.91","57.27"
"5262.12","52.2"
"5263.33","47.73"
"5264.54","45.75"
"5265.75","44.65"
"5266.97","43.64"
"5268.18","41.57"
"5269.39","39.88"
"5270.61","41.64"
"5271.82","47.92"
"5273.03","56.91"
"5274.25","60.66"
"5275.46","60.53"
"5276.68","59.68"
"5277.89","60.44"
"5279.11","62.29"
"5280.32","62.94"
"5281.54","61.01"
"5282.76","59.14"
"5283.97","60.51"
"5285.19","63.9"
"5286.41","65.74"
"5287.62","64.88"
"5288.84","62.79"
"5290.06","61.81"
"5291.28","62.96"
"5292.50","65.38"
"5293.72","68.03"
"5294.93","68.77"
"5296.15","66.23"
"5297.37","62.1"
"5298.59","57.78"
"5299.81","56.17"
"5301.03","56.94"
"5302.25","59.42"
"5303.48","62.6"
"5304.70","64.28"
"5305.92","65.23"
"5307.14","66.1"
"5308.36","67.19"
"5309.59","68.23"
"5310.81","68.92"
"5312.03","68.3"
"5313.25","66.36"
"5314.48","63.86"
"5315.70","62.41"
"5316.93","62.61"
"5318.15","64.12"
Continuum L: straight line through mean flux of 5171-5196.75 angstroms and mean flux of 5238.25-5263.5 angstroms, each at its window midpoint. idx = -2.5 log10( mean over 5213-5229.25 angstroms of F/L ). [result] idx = -0.14 mag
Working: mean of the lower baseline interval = 39.3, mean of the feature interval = 58.3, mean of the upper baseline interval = 60.5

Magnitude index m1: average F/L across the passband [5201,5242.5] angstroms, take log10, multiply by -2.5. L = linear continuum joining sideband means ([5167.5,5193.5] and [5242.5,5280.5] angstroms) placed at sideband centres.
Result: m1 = -0.12 mag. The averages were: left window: 37.8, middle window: 53.1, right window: 55.9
